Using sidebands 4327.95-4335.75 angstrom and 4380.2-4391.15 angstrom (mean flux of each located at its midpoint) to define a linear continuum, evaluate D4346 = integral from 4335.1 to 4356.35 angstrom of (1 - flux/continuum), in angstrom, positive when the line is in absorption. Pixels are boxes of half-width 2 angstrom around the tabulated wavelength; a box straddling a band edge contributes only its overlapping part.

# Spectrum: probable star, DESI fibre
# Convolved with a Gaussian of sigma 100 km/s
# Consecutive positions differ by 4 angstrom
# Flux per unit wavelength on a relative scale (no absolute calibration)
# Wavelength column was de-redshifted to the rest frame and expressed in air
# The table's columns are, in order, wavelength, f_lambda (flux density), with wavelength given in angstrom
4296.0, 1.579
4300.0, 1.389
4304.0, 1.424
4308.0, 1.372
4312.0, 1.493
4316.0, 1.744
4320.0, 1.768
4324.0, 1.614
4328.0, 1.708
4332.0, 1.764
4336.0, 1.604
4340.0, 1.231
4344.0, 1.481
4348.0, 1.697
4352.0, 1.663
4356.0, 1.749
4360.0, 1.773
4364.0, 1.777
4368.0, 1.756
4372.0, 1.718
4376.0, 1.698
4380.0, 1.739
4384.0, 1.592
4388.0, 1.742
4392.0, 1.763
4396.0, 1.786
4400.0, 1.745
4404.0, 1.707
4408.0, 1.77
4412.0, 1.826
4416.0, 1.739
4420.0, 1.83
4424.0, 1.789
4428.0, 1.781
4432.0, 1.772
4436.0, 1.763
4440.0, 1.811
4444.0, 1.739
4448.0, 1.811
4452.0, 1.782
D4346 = 1.9 angstrom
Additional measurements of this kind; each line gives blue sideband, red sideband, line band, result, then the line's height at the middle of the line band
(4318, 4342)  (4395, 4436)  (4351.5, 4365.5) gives -0.7 angstrom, 1.67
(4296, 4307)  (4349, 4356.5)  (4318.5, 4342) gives -0.5 angstrom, 1.58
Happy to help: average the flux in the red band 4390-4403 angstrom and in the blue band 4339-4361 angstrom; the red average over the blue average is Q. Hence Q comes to 1.1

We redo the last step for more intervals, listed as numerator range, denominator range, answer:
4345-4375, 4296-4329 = 1.10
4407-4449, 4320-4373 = 1.08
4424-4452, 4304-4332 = 1.10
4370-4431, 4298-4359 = 1.10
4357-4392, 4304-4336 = 1.06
